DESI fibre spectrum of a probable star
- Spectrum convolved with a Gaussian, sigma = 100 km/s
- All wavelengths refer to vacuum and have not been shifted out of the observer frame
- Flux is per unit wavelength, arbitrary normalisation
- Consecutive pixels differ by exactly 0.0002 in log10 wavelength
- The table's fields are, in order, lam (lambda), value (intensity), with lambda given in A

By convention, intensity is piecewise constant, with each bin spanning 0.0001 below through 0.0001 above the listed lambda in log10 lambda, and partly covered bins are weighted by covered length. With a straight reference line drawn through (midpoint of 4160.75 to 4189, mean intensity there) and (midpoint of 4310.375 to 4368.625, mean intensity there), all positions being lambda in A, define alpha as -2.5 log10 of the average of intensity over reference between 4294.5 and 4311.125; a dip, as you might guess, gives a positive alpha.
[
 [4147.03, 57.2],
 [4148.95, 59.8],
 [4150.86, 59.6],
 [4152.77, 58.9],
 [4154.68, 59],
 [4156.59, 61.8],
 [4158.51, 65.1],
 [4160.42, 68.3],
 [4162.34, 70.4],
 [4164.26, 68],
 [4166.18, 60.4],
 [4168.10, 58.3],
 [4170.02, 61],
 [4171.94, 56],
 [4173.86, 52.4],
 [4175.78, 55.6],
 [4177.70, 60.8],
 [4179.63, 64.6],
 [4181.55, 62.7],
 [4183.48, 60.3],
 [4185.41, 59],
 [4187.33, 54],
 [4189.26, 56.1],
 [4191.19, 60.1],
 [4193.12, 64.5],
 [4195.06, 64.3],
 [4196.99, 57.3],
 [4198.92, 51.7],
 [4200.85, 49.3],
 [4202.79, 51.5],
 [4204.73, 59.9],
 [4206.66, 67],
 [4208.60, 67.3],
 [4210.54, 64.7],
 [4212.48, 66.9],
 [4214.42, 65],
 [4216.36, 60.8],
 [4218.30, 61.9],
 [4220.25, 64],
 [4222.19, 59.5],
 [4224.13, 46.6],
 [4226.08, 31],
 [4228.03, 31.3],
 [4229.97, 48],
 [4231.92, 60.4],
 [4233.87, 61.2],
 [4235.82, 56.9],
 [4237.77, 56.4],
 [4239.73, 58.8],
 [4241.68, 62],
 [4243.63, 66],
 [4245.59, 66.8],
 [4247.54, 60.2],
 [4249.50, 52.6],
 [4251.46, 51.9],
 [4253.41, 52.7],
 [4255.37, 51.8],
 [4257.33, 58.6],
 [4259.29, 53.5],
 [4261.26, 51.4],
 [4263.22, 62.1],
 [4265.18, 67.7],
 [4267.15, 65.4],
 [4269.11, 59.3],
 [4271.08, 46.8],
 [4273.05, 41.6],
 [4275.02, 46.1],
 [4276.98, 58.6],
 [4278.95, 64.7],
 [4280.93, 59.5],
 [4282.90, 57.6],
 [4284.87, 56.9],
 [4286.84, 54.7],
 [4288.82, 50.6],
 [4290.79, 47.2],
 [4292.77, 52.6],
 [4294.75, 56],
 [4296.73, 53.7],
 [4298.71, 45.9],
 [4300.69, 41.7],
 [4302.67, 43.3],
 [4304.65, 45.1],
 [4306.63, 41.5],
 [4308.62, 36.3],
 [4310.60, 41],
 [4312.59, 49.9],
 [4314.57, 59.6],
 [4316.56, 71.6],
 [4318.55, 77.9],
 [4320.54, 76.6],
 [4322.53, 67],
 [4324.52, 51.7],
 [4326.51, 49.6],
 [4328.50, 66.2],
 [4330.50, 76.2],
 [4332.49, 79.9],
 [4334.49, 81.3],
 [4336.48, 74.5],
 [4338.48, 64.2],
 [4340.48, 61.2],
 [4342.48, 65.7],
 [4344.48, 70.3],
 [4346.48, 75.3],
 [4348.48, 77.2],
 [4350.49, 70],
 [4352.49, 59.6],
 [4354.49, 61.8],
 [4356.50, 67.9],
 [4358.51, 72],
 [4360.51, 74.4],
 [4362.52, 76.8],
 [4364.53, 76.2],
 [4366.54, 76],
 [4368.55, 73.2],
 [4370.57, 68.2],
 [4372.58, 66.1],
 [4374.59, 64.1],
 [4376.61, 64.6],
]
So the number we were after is 0.437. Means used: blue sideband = 60.3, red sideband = 68.5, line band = 44.6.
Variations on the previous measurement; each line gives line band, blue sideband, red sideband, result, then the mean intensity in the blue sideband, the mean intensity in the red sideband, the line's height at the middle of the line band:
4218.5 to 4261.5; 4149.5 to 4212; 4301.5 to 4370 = 0.14 mag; 60.4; 65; 62.1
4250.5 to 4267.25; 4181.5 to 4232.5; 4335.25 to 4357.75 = 0.08 mag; 57.1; 68.2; 61.2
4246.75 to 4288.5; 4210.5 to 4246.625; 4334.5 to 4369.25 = 0.10 mag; 57.1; 70.7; 61.4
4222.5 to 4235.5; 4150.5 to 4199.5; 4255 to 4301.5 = 0.20 mag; 60.5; 54.4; 57.3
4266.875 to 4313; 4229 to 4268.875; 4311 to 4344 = 0.23 mag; 58.2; 66.7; 62.6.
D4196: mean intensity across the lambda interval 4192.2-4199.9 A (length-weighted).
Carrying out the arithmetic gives 59.4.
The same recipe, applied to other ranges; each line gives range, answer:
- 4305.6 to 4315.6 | 45.8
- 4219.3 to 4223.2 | 61.7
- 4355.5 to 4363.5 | 72.8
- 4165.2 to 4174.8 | 57.6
